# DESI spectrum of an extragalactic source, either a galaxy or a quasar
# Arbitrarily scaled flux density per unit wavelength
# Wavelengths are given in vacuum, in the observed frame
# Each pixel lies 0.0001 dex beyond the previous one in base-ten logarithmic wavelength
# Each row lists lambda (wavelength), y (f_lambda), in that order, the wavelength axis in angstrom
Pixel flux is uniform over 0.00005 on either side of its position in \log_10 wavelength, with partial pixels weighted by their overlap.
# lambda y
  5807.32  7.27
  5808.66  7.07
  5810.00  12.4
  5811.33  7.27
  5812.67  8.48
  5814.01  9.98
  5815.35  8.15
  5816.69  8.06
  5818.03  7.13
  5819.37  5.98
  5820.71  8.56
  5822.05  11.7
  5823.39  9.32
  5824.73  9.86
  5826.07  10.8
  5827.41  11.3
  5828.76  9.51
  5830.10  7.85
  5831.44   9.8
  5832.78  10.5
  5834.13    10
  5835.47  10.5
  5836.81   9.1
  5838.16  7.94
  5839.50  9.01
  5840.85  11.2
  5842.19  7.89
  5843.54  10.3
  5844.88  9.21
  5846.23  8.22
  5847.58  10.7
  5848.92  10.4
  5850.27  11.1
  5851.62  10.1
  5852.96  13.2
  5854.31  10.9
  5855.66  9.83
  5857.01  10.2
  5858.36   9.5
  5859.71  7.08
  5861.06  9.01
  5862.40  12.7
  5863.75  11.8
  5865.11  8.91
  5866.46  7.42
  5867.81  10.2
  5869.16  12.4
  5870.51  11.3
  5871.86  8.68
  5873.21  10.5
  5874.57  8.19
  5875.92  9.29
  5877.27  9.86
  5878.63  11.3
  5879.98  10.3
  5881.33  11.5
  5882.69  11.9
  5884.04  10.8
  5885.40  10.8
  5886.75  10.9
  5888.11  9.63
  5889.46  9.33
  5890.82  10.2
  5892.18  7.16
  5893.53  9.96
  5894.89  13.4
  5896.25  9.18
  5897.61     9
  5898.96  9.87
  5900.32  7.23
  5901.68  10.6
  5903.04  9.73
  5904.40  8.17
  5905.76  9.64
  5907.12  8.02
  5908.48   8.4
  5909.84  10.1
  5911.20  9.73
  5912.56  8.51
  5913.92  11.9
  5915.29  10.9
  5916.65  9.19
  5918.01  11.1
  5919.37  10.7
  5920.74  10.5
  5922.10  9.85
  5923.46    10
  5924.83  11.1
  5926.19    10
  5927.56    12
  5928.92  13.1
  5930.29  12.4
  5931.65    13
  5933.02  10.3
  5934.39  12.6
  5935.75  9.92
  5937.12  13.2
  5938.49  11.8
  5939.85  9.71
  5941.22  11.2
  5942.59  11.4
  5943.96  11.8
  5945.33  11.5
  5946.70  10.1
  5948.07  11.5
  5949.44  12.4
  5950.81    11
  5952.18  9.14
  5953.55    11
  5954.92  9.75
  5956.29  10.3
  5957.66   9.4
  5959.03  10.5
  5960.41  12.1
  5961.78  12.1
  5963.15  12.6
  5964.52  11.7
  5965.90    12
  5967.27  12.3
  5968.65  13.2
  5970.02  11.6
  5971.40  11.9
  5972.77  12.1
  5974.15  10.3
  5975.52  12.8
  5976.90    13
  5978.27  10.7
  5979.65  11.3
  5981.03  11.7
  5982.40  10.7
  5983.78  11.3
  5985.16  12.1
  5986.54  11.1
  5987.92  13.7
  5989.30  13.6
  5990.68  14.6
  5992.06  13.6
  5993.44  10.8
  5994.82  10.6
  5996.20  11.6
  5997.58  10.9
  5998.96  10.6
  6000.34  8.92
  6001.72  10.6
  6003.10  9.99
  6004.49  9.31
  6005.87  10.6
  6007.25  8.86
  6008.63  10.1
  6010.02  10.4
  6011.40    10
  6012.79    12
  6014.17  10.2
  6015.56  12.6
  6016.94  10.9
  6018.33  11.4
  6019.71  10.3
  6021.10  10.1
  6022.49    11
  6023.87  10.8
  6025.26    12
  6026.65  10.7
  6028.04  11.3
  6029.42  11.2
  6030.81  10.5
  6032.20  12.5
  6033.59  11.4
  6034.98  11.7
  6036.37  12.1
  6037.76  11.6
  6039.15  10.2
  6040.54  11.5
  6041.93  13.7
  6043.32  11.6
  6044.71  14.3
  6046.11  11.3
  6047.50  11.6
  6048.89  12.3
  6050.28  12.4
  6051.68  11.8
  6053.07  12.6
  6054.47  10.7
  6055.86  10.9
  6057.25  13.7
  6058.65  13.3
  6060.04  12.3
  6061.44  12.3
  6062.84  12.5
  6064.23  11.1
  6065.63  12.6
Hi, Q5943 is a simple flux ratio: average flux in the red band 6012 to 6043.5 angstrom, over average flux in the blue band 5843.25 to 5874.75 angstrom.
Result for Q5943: 1.12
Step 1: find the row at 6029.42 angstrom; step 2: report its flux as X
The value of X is 11.2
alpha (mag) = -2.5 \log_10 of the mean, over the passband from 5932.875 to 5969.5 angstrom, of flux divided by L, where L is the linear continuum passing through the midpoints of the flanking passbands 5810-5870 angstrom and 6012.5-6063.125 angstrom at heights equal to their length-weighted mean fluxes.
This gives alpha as -0.05 mag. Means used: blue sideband 9.65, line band 11.3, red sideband 11.7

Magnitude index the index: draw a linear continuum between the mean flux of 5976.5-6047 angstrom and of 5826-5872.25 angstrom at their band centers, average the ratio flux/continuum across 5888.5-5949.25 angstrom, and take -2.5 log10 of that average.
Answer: 0.01 mag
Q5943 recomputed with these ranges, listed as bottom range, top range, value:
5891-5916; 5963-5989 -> 1.25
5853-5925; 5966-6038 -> 1.13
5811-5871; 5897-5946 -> 1.09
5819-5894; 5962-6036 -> 1.14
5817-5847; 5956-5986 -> 1.25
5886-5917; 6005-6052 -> 1.18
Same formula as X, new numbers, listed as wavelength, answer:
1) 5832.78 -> 10.5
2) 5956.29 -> 10.3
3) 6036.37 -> 12.1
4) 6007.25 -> 8.86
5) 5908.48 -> 8.4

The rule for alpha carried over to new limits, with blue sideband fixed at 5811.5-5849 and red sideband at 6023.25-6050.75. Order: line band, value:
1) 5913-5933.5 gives -0.066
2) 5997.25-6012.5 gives 0.132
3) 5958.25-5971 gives -0.105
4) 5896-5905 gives 0.113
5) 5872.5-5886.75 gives -0.062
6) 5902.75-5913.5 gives 0.127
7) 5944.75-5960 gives 0.012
